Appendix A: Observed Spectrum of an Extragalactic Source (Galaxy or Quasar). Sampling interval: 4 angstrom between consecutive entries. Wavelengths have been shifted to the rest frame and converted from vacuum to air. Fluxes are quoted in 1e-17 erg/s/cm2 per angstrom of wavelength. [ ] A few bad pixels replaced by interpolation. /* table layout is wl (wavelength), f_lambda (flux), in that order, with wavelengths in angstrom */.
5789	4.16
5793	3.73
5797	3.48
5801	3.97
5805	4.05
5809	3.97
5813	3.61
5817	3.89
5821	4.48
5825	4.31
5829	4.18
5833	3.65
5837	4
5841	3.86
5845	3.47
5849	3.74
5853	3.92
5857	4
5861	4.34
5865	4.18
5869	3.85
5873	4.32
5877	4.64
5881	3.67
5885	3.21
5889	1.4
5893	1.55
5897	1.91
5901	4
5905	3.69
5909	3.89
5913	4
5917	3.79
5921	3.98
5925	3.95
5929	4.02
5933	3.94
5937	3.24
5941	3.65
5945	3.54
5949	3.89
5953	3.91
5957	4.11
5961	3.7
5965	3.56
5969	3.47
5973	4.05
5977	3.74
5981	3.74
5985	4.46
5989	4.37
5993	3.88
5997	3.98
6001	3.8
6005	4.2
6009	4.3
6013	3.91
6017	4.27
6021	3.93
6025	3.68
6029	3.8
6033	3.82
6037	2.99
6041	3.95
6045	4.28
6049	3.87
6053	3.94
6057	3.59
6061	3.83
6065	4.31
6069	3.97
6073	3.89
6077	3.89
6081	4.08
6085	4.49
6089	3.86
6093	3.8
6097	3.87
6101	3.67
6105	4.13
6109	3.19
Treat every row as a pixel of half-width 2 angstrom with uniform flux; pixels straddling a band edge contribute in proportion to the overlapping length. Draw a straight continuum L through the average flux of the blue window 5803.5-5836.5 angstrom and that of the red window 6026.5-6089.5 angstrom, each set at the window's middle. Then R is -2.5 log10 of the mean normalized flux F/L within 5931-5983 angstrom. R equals 0.06 mag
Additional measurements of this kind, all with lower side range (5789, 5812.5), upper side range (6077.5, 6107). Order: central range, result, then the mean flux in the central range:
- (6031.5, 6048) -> 0.05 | 3.76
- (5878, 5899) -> 0.50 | 2.46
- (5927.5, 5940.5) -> 0.06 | 3.71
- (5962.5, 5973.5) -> 0.08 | 3.65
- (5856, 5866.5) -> -0.08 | 4.19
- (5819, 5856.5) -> -0.02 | 3.96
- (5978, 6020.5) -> -0.04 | 4.08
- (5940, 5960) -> 0.03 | 3.82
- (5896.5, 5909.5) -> 0.12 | 3.48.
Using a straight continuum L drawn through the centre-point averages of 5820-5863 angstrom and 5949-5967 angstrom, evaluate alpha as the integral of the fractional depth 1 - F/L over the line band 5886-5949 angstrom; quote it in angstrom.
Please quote 8.0 angstrom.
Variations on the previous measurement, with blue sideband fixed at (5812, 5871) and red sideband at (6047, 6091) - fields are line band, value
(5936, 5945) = 1.1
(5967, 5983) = 0.9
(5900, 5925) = 0.5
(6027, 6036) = 0.6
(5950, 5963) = 0.2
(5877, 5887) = 0.7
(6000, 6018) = -0.6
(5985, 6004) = -0.4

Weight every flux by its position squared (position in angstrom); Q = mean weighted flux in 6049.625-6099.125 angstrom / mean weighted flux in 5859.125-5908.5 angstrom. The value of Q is 1.24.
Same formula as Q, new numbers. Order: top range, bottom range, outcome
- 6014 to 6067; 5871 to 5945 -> 1.16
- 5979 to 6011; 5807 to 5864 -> 1.09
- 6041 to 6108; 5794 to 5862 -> 1.09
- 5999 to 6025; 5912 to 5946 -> 1.10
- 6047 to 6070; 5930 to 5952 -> 1.11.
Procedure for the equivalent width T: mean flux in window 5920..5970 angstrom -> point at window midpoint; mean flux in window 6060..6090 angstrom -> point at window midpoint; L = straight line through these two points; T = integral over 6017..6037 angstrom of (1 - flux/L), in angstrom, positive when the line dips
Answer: 0.9 angstrom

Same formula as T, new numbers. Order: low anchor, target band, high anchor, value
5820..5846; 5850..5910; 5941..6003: 6.9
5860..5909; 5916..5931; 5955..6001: -1.4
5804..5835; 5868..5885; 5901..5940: -0.5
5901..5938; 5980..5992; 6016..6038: -1.3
